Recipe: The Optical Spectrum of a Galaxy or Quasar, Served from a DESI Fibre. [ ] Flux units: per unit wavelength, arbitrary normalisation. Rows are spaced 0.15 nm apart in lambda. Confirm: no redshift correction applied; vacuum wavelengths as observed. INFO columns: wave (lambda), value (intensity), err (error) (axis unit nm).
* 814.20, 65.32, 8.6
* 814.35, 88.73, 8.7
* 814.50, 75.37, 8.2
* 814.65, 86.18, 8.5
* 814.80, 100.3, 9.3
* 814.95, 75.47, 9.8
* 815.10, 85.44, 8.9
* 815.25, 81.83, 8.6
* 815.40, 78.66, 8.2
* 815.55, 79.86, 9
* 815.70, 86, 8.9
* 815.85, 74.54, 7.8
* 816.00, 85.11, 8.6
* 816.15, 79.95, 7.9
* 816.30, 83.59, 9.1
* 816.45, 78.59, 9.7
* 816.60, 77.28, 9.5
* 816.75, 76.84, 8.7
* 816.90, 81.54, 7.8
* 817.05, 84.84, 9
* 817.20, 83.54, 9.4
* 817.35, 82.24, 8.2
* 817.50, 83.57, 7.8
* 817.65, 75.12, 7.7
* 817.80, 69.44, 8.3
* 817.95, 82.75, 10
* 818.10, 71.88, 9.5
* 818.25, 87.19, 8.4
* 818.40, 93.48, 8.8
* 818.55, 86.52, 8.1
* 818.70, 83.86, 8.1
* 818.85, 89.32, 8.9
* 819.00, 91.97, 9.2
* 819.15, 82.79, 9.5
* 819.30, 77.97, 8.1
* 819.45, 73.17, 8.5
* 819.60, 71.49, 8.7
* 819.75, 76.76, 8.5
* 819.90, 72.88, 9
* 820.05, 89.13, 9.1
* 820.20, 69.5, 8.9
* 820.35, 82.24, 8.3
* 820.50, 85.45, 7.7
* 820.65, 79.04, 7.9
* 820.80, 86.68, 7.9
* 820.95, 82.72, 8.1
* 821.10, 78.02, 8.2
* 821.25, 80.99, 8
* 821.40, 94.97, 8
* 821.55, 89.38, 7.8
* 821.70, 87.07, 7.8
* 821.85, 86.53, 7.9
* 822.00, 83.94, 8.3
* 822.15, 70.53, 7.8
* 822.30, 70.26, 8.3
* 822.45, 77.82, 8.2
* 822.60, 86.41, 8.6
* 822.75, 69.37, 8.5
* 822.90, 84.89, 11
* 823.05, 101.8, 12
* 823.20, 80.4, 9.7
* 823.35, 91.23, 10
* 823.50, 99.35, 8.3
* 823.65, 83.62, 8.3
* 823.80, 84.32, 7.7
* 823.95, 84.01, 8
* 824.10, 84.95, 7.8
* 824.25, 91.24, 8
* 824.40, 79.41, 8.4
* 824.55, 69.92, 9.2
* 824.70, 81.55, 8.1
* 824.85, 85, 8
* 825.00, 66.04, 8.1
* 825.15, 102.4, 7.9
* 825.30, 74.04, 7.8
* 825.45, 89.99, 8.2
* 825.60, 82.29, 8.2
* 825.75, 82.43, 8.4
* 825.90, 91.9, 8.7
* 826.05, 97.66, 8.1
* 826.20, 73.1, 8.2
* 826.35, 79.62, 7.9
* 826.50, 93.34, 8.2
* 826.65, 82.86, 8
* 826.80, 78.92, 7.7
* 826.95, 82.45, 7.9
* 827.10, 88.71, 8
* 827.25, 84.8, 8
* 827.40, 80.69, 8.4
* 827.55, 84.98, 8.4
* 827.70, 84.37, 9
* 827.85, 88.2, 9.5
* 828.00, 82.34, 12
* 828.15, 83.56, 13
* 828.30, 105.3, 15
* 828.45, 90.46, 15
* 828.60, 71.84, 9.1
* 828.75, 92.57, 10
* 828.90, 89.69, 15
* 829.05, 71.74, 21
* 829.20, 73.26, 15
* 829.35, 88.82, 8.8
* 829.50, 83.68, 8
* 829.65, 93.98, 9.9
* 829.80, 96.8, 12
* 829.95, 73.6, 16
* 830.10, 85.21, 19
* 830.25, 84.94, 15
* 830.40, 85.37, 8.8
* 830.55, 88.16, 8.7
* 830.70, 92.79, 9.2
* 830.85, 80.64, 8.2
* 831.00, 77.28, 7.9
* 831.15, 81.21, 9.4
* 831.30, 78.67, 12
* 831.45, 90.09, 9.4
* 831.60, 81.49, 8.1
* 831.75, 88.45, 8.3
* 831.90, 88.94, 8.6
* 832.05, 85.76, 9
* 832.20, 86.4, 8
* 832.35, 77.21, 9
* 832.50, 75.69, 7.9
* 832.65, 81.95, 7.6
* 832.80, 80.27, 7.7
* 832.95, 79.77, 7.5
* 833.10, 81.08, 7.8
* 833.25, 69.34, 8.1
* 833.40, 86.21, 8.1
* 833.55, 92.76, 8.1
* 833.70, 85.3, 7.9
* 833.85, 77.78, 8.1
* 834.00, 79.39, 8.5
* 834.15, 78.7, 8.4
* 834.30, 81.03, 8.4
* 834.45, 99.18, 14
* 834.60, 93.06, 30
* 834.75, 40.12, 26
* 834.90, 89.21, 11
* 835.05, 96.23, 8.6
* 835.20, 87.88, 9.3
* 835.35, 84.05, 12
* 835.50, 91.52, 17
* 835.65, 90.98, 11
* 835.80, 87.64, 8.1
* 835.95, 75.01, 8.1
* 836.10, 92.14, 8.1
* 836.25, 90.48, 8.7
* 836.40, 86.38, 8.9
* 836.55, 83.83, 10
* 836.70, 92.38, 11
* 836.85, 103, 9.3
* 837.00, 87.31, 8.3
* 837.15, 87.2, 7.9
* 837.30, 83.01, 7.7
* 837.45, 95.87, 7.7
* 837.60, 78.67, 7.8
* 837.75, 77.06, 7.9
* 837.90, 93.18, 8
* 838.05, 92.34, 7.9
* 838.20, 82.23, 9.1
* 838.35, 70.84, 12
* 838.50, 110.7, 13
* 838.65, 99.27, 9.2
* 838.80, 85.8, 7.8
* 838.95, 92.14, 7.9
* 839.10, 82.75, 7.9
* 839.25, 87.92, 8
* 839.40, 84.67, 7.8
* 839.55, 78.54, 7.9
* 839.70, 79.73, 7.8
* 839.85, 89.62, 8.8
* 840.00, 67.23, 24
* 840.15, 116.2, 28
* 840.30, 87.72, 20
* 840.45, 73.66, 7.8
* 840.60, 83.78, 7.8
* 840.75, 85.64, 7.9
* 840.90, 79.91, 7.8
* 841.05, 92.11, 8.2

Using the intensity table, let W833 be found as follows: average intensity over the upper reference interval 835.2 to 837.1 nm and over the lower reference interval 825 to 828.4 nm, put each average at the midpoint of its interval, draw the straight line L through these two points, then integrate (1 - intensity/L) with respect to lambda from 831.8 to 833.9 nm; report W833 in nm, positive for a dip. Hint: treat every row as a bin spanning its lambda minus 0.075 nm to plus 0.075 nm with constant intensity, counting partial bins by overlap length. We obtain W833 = 0.13 nm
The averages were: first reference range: 85.7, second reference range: 88.7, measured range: 82.2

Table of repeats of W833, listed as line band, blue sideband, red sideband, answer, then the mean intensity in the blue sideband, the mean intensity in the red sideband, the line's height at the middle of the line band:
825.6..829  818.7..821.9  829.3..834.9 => -0.122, 82.3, 83.1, 82.7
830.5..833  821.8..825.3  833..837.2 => 0.042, 83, 85.3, 84.6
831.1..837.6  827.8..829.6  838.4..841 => 0.119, 85.2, 87.3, 86.3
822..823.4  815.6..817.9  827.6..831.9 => 0.019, 80.2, 85.2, 82.5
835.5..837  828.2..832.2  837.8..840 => -0.045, 85.4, 87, 86.5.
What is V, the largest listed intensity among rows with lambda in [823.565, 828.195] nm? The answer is 102.4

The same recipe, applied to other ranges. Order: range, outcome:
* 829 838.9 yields 110.7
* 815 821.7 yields 94.97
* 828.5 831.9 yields 96.8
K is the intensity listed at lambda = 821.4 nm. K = 94.97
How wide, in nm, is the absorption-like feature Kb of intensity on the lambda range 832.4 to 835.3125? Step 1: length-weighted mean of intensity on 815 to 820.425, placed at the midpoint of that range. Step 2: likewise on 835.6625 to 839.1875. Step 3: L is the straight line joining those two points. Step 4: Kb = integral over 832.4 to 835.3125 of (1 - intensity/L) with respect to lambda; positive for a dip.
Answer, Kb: 0.17 nm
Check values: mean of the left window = 80.8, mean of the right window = 88.3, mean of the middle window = 81.8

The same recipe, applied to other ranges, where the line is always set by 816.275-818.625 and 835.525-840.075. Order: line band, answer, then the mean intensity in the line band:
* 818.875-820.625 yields 0.04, 79.7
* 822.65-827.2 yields -0.07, 84.6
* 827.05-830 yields -0.04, 85.5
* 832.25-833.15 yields 0.06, 79.5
